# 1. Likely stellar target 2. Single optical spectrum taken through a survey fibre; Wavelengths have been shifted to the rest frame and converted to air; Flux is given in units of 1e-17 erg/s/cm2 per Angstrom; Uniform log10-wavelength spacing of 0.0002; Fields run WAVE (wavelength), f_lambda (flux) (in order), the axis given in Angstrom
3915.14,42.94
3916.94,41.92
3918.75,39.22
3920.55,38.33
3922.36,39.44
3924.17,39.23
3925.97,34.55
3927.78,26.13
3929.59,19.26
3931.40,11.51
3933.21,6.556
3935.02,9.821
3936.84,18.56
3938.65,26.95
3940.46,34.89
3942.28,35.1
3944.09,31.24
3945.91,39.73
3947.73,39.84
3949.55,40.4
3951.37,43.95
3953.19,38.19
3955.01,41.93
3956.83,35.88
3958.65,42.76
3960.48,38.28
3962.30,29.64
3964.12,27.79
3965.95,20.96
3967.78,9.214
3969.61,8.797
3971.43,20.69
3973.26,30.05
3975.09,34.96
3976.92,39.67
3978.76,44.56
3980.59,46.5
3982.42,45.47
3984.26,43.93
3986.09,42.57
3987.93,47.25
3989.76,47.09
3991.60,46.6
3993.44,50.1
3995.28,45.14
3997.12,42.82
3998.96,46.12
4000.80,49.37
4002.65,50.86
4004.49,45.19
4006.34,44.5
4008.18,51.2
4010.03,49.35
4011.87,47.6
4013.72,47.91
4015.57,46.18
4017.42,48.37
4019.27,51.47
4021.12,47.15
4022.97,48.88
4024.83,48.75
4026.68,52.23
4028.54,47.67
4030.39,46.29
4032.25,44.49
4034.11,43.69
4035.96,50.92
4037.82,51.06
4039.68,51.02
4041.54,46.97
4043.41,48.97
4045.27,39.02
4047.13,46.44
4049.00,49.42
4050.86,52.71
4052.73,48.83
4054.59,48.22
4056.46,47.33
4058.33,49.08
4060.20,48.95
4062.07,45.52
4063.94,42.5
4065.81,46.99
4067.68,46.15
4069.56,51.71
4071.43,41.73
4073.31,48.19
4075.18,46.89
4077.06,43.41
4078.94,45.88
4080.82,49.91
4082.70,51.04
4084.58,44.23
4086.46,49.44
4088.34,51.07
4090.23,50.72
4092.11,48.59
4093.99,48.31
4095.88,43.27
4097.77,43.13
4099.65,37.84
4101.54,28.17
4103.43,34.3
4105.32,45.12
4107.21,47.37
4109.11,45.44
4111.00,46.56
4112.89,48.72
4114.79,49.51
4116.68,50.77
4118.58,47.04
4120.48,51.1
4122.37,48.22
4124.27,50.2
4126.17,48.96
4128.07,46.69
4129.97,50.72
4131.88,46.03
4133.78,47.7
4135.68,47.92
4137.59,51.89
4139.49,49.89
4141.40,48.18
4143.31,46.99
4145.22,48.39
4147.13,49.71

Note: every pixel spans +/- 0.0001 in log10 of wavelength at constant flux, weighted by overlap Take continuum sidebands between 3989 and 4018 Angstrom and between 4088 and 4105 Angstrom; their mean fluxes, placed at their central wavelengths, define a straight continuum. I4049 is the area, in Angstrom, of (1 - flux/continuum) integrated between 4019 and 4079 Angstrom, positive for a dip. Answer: -3.28 Angstrom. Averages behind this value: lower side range 47.4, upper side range 42.6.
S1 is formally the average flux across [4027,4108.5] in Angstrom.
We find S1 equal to 46.4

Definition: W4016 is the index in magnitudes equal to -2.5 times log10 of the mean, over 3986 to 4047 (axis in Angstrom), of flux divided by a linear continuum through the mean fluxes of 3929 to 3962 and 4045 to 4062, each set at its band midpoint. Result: -0.13 mag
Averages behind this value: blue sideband 30.9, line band 47.5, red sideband 48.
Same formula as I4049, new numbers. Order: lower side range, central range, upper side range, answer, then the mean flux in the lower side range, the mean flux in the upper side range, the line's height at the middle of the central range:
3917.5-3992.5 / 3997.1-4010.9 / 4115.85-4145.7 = -3.7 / 33.2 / 48.8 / 37.5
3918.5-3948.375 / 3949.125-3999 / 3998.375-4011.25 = 2.9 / 28.5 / 48.1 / 39.7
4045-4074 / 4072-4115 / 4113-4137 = 2.3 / 47.2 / 48.8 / 48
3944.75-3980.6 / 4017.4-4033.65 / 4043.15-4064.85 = -2.0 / 33.3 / 47.2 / 42.9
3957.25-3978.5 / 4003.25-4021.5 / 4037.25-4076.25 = -4.9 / 28.2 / 47.5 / 37.9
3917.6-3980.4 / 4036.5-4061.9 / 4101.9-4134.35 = -5.0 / 30.8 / 47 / 40.4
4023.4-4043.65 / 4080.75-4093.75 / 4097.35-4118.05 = -1.3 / 48.3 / 43.4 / 44.8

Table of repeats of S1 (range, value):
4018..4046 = 48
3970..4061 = 46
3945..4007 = 38.8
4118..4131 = 49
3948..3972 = 31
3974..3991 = 43.5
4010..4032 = 48.3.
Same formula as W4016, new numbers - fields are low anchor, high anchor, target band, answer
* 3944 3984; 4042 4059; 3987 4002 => -0.198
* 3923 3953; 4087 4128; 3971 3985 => -0.173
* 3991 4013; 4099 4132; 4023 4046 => -0.017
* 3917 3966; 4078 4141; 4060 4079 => -0.068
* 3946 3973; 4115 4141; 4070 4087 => -0.071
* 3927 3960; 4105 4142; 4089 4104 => 0.087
